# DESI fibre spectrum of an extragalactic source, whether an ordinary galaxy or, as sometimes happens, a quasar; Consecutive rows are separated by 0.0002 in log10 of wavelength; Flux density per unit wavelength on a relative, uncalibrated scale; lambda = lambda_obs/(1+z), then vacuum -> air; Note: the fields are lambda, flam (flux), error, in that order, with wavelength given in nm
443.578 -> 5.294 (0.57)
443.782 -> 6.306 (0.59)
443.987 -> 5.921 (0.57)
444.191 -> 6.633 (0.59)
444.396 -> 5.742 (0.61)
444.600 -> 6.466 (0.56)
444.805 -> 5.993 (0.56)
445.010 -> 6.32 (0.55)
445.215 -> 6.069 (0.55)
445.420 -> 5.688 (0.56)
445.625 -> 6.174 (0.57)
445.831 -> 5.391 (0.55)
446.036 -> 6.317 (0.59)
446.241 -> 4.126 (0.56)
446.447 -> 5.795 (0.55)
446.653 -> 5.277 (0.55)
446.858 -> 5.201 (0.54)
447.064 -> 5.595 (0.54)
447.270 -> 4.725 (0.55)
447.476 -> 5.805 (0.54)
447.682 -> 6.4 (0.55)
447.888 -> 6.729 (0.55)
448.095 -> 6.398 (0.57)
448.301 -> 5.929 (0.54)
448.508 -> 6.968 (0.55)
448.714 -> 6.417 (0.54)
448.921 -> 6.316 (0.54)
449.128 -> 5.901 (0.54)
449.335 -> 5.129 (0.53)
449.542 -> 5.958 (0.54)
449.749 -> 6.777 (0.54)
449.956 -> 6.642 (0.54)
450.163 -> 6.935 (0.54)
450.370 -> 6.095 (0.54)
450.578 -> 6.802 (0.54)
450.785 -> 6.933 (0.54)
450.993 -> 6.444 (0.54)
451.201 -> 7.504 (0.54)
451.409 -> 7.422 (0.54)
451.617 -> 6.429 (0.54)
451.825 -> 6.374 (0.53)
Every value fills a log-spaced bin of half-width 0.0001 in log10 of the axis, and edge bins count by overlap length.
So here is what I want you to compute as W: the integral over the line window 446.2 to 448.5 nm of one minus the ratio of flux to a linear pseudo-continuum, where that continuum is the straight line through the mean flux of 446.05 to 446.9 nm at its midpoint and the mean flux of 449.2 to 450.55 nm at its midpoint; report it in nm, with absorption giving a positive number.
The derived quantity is -0.09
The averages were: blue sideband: 5.22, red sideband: 6.28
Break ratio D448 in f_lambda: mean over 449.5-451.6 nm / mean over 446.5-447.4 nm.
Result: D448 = 1.29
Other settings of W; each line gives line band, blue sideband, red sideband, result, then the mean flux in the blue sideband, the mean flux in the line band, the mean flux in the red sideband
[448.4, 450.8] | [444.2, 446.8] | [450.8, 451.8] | 0.07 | 5.8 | 6.39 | 6.9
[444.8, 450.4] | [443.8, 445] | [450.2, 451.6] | 0.46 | 6.17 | 5.97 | 6.84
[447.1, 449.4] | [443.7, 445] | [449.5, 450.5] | 0.13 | 6.18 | 6.07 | 6.52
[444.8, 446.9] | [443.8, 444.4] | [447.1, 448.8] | 0.17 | 6.18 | 5.67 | 6.15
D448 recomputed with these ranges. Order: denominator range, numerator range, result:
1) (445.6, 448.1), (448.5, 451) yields 1.13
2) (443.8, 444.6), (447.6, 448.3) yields 1.04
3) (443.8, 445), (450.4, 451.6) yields 1.12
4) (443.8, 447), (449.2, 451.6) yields 1.13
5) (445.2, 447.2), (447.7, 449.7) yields 1.12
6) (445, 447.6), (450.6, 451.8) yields 1.24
